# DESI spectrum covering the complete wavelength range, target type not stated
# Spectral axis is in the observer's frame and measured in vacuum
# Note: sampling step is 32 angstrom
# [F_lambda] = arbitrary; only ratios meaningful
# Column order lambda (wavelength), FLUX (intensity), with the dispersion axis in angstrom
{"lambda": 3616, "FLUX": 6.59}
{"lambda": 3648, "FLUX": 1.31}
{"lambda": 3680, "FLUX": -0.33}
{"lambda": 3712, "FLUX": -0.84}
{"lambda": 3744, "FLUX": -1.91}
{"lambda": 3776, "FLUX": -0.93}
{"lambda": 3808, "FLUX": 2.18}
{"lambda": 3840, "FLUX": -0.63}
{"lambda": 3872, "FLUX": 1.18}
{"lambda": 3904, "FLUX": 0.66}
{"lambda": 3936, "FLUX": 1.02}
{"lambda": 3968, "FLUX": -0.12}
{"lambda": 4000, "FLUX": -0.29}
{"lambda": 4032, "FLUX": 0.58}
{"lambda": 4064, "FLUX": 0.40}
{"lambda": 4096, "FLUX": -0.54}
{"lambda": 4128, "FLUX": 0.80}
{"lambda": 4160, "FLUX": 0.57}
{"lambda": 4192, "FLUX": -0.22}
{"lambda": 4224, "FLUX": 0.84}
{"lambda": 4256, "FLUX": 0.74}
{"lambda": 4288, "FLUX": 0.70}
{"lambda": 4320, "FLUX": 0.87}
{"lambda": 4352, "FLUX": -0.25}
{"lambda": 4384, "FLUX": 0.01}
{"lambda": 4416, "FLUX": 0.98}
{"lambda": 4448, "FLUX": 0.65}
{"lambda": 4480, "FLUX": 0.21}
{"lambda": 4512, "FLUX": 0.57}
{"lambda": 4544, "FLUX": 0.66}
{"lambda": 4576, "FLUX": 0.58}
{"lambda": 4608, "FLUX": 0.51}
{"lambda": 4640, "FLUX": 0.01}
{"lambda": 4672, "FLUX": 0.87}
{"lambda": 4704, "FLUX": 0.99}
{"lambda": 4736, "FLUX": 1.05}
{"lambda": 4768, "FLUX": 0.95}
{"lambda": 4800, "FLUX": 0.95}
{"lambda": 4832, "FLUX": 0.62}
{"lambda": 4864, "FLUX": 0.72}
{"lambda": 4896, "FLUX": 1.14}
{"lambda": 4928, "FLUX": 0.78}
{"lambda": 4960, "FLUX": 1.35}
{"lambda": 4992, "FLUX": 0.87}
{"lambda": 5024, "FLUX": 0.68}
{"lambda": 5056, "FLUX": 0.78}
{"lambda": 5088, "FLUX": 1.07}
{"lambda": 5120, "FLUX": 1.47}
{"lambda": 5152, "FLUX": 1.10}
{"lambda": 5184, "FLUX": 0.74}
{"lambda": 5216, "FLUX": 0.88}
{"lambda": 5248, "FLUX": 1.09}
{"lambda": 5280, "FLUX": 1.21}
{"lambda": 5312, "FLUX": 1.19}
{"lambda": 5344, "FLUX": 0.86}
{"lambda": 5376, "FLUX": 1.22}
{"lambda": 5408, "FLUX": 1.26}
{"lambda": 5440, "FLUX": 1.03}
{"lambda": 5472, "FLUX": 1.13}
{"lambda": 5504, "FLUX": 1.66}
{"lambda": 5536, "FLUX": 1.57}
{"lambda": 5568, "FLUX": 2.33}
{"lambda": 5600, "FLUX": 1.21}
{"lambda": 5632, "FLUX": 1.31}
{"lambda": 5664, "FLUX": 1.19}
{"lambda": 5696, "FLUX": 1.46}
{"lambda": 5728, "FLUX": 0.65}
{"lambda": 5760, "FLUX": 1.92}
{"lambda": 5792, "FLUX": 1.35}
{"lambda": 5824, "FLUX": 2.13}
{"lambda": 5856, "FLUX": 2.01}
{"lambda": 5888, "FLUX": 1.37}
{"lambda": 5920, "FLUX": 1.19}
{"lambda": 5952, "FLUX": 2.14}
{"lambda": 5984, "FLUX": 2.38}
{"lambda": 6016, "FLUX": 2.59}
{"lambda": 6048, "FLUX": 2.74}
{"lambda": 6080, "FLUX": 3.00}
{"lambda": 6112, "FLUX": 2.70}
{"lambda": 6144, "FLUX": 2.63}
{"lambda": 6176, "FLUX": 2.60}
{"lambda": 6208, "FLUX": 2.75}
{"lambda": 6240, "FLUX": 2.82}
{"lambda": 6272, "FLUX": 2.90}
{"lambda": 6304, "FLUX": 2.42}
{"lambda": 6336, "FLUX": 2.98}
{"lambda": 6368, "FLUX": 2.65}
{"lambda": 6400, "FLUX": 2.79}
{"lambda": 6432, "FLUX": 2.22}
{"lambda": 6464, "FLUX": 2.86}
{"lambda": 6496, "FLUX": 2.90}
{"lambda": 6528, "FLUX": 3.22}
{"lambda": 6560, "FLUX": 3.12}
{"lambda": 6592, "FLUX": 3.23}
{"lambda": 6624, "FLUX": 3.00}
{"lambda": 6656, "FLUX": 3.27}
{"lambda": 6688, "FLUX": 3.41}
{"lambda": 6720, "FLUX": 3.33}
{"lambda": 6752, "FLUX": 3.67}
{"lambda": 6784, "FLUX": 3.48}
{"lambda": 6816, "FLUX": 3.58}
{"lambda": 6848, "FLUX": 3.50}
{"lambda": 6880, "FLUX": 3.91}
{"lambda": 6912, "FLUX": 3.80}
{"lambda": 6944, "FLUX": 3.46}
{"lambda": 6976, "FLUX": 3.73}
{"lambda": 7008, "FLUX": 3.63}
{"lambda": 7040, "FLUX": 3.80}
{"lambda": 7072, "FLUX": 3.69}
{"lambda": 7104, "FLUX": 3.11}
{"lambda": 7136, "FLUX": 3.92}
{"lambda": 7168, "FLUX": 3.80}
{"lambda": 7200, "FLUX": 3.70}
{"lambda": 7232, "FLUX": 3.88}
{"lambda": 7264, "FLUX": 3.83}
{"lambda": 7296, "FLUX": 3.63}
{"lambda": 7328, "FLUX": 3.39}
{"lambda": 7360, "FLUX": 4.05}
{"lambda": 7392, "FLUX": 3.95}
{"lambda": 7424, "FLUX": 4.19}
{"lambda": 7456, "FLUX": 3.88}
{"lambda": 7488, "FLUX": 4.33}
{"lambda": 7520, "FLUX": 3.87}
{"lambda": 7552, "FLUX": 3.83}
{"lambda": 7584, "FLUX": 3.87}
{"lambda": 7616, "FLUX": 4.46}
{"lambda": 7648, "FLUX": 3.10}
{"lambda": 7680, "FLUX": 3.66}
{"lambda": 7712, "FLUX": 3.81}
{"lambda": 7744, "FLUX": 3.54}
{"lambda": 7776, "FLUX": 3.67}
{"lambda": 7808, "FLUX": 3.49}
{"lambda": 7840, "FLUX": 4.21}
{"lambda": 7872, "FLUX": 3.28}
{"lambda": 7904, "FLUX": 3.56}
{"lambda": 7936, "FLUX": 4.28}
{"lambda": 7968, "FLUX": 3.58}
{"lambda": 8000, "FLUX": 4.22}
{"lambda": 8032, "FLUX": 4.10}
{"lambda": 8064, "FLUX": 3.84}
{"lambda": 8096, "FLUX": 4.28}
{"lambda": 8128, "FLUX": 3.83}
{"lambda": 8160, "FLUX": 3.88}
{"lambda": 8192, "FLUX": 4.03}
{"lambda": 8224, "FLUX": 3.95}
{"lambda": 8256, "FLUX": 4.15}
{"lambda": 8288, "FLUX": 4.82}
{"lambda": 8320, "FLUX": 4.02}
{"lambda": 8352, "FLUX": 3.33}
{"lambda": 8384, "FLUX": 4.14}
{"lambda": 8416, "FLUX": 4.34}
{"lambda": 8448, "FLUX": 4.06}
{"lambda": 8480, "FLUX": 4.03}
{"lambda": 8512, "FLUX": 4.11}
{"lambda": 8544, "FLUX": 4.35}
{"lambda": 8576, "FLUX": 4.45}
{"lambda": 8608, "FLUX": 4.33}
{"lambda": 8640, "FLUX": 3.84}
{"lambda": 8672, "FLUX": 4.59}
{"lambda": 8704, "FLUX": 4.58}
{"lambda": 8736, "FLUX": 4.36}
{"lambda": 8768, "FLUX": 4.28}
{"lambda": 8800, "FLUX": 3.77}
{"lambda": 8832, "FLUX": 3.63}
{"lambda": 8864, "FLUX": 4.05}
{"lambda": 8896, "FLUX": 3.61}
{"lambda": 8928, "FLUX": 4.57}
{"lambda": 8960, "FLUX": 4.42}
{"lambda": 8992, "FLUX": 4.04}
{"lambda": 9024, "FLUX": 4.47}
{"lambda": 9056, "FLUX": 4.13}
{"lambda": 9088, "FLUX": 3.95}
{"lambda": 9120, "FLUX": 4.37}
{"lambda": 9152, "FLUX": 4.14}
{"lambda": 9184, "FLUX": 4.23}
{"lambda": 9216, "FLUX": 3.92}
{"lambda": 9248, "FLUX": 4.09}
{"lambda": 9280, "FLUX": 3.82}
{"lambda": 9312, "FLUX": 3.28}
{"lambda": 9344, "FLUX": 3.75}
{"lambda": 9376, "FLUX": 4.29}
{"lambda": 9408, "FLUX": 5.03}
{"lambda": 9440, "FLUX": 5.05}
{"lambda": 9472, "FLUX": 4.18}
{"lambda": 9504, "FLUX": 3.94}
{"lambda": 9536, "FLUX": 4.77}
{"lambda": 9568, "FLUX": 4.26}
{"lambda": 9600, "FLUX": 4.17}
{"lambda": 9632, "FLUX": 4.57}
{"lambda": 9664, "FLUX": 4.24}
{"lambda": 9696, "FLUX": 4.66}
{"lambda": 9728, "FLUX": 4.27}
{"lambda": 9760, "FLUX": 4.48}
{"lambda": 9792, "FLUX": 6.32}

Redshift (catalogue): 0.494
